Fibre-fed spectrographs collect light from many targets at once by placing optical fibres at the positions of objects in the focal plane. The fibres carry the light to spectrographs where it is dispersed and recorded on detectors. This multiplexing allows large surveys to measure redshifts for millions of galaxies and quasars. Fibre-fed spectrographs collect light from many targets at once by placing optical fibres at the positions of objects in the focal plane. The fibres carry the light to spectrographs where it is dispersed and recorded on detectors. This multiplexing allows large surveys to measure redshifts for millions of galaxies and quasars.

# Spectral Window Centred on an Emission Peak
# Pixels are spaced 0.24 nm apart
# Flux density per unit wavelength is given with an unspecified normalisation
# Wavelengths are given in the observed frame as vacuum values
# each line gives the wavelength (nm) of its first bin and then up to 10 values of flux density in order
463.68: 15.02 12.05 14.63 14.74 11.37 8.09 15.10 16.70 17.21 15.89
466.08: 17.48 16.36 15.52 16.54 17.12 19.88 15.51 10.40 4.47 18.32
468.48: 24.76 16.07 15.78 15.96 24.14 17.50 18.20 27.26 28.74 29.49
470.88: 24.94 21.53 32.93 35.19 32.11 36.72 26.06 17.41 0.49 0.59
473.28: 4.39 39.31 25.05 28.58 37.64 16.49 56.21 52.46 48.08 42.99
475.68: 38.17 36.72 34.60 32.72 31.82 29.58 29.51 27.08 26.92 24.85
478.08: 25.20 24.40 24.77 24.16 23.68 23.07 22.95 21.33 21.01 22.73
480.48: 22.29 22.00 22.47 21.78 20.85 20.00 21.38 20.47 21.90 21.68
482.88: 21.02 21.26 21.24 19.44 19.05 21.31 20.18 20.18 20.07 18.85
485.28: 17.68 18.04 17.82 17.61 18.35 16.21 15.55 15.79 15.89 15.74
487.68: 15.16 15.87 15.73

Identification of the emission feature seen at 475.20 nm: Lyman alpha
